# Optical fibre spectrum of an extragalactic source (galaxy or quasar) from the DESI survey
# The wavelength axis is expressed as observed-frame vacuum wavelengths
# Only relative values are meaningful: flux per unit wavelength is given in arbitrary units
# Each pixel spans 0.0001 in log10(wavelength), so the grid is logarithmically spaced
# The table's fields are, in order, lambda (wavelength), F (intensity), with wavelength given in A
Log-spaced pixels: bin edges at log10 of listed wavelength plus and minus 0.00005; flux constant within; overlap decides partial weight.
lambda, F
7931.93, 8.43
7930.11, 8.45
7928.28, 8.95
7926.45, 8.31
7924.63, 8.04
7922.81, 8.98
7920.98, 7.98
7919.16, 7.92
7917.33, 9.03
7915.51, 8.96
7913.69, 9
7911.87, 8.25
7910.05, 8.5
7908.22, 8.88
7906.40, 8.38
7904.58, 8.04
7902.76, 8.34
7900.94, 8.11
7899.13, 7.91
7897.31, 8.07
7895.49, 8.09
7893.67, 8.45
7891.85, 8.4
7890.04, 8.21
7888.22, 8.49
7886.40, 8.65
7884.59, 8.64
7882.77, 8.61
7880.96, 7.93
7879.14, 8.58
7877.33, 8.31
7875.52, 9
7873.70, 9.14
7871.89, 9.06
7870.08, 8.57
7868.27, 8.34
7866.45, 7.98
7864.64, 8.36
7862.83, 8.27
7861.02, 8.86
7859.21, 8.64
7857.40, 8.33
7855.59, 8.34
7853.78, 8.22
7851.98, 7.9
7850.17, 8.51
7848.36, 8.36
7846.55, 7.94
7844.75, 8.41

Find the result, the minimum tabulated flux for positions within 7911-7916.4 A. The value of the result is 8.25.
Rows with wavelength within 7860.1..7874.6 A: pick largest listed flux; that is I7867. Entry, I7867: 9.14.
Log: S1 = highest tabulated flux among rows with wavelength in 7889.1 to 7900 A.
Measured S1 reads 8.45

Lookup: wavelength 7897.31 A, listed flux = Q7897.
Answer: 8.07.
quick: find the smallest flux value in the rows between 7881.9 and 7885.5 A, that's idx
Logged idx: 8.61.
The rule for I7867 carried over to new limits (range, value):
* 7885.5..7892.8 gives 8.65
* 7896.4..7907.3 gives 8.38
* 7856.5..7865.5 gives 8.86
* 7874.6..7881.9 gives 9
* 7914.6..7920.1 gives 9.03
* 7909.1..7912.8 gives 8.5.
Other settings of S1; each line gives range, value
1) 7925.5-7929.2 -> 8.95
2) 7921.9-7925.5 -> 8.98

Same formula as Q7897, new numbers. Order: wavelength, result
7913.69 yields 9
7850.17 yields 8.51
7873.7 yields 9.14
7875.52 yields 9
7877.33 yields 8.31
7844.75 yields 8.41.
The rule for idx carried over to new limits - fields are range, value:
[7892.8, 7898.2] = 8.07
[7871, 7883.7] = 7.93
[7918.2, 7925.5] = 7.92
